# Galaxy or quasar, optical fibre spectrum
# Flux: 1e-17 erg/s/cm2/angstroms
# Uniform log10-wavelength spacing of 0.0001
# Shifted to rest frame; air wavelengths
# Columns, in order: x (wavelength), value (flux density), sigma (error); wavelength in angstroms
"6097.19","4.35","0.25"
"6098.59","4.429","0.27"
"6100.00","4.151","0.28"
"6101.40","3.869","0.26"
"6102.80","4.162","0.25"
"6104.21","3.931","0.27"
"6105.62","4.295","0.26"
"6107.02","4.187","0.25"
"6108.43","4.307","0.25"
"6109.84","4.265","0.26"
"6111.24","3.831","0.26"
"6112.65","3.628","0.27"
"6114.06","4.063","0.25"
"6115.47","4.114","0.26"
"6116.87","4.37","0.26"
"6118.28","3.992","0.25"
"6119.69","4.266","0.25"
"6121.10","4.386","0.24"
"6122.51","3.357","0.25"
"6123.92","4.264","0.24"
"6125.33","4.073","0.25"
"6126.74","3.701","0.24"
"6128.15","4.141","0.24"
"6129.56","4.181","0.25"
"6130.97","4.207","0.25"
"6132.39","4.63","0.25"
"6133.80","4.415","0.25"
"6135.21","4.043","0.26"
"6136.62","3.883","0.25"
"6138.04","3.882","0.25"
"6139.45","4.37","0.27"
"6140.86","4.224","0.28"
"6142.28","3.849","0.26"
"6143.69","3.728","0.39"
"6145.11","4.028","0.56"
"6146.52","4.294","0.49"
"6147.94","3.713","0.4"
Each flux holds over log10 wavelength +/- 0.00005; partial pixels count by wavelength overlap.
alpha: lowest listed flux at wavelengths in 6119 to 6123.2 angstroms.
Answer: 3.357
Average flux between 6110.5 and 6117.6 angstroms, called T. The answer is 4.01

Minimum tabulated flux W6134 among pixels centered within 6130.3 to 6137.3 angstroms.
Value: 3.883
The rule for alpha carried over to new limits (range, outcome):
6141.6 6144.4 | 3.728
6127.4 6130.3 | 4.141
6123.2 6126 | 4.073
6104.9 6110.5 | 4.187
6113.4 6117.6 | 4.063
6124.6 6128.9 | 3.701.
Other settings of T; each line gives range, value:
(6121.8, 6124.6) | 3.81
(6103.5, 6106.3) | 4.1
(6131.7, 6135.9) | 4.37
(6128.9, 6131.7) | 4.19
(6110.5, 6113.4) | 3.75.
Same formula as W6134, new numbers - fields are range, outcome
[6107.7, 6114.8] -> 3.628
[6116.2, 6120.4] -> 3.992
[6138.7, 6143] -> 3.849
